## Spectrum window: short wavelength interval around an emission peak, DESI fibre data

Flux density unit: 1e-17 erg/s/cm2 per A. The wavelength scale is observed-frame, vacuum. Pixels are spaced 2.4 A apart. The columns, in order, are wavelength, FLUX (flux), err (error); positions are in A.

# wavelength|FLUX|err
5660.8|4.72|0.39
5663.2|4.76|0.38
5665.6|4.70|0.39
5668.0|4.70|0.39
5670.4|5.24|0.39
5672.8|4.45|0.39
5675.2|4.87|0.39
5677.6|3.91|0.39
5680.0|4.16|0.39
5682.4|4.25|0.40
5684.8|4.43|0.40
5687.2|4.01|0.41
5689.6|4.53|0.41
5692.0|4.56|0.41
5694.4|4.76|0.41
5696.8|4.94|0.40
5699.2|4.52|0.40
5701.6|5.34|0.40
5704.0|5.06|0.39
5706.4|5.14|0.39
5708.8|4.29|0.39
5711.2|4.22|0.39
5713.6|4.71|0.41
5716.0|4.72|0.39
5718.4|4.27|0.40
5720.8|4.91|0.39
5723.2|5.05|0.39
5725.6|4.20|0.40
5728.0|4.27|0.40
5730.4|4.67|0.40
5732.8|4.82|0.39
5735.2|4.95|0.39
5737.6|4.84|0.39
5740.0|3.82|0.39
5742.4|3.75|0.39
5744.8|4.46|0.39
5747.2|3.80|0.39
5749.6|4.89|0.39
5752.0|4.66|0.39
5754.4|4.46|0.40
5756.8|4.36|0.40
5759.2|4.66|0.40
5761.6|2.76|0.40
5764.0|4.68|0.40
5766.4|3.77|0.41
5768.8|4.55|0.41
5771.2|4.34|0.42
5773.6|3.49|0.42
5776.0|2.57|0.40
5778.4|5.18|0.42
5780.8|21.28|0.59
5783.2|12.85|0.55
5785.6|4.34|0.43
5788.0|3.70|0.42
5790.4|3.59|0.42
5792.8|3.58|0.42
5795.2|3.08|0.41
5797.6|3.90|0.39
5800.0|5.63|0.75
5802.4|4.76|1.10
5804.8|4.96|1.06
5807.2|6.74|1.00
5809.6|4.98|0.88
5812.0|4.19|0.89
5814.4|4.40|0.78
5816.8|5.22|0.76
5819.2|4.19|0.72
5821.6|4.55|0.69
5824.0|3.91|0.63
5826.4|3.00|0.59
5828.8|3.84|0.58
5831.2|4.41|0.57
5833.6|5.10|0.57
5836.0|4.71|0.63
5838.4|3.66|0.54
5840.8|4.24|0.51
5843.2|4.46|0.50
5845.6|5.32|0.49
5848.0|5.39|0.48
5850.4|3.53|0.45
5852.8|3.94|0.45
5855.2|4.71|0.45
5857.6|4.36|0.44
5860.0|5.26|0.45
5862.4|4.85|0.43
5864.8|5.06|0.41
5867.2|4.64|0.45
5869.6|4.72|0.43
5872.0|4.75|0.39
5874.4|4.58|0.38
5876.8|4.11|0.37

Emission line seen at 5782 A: H-beta 4861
